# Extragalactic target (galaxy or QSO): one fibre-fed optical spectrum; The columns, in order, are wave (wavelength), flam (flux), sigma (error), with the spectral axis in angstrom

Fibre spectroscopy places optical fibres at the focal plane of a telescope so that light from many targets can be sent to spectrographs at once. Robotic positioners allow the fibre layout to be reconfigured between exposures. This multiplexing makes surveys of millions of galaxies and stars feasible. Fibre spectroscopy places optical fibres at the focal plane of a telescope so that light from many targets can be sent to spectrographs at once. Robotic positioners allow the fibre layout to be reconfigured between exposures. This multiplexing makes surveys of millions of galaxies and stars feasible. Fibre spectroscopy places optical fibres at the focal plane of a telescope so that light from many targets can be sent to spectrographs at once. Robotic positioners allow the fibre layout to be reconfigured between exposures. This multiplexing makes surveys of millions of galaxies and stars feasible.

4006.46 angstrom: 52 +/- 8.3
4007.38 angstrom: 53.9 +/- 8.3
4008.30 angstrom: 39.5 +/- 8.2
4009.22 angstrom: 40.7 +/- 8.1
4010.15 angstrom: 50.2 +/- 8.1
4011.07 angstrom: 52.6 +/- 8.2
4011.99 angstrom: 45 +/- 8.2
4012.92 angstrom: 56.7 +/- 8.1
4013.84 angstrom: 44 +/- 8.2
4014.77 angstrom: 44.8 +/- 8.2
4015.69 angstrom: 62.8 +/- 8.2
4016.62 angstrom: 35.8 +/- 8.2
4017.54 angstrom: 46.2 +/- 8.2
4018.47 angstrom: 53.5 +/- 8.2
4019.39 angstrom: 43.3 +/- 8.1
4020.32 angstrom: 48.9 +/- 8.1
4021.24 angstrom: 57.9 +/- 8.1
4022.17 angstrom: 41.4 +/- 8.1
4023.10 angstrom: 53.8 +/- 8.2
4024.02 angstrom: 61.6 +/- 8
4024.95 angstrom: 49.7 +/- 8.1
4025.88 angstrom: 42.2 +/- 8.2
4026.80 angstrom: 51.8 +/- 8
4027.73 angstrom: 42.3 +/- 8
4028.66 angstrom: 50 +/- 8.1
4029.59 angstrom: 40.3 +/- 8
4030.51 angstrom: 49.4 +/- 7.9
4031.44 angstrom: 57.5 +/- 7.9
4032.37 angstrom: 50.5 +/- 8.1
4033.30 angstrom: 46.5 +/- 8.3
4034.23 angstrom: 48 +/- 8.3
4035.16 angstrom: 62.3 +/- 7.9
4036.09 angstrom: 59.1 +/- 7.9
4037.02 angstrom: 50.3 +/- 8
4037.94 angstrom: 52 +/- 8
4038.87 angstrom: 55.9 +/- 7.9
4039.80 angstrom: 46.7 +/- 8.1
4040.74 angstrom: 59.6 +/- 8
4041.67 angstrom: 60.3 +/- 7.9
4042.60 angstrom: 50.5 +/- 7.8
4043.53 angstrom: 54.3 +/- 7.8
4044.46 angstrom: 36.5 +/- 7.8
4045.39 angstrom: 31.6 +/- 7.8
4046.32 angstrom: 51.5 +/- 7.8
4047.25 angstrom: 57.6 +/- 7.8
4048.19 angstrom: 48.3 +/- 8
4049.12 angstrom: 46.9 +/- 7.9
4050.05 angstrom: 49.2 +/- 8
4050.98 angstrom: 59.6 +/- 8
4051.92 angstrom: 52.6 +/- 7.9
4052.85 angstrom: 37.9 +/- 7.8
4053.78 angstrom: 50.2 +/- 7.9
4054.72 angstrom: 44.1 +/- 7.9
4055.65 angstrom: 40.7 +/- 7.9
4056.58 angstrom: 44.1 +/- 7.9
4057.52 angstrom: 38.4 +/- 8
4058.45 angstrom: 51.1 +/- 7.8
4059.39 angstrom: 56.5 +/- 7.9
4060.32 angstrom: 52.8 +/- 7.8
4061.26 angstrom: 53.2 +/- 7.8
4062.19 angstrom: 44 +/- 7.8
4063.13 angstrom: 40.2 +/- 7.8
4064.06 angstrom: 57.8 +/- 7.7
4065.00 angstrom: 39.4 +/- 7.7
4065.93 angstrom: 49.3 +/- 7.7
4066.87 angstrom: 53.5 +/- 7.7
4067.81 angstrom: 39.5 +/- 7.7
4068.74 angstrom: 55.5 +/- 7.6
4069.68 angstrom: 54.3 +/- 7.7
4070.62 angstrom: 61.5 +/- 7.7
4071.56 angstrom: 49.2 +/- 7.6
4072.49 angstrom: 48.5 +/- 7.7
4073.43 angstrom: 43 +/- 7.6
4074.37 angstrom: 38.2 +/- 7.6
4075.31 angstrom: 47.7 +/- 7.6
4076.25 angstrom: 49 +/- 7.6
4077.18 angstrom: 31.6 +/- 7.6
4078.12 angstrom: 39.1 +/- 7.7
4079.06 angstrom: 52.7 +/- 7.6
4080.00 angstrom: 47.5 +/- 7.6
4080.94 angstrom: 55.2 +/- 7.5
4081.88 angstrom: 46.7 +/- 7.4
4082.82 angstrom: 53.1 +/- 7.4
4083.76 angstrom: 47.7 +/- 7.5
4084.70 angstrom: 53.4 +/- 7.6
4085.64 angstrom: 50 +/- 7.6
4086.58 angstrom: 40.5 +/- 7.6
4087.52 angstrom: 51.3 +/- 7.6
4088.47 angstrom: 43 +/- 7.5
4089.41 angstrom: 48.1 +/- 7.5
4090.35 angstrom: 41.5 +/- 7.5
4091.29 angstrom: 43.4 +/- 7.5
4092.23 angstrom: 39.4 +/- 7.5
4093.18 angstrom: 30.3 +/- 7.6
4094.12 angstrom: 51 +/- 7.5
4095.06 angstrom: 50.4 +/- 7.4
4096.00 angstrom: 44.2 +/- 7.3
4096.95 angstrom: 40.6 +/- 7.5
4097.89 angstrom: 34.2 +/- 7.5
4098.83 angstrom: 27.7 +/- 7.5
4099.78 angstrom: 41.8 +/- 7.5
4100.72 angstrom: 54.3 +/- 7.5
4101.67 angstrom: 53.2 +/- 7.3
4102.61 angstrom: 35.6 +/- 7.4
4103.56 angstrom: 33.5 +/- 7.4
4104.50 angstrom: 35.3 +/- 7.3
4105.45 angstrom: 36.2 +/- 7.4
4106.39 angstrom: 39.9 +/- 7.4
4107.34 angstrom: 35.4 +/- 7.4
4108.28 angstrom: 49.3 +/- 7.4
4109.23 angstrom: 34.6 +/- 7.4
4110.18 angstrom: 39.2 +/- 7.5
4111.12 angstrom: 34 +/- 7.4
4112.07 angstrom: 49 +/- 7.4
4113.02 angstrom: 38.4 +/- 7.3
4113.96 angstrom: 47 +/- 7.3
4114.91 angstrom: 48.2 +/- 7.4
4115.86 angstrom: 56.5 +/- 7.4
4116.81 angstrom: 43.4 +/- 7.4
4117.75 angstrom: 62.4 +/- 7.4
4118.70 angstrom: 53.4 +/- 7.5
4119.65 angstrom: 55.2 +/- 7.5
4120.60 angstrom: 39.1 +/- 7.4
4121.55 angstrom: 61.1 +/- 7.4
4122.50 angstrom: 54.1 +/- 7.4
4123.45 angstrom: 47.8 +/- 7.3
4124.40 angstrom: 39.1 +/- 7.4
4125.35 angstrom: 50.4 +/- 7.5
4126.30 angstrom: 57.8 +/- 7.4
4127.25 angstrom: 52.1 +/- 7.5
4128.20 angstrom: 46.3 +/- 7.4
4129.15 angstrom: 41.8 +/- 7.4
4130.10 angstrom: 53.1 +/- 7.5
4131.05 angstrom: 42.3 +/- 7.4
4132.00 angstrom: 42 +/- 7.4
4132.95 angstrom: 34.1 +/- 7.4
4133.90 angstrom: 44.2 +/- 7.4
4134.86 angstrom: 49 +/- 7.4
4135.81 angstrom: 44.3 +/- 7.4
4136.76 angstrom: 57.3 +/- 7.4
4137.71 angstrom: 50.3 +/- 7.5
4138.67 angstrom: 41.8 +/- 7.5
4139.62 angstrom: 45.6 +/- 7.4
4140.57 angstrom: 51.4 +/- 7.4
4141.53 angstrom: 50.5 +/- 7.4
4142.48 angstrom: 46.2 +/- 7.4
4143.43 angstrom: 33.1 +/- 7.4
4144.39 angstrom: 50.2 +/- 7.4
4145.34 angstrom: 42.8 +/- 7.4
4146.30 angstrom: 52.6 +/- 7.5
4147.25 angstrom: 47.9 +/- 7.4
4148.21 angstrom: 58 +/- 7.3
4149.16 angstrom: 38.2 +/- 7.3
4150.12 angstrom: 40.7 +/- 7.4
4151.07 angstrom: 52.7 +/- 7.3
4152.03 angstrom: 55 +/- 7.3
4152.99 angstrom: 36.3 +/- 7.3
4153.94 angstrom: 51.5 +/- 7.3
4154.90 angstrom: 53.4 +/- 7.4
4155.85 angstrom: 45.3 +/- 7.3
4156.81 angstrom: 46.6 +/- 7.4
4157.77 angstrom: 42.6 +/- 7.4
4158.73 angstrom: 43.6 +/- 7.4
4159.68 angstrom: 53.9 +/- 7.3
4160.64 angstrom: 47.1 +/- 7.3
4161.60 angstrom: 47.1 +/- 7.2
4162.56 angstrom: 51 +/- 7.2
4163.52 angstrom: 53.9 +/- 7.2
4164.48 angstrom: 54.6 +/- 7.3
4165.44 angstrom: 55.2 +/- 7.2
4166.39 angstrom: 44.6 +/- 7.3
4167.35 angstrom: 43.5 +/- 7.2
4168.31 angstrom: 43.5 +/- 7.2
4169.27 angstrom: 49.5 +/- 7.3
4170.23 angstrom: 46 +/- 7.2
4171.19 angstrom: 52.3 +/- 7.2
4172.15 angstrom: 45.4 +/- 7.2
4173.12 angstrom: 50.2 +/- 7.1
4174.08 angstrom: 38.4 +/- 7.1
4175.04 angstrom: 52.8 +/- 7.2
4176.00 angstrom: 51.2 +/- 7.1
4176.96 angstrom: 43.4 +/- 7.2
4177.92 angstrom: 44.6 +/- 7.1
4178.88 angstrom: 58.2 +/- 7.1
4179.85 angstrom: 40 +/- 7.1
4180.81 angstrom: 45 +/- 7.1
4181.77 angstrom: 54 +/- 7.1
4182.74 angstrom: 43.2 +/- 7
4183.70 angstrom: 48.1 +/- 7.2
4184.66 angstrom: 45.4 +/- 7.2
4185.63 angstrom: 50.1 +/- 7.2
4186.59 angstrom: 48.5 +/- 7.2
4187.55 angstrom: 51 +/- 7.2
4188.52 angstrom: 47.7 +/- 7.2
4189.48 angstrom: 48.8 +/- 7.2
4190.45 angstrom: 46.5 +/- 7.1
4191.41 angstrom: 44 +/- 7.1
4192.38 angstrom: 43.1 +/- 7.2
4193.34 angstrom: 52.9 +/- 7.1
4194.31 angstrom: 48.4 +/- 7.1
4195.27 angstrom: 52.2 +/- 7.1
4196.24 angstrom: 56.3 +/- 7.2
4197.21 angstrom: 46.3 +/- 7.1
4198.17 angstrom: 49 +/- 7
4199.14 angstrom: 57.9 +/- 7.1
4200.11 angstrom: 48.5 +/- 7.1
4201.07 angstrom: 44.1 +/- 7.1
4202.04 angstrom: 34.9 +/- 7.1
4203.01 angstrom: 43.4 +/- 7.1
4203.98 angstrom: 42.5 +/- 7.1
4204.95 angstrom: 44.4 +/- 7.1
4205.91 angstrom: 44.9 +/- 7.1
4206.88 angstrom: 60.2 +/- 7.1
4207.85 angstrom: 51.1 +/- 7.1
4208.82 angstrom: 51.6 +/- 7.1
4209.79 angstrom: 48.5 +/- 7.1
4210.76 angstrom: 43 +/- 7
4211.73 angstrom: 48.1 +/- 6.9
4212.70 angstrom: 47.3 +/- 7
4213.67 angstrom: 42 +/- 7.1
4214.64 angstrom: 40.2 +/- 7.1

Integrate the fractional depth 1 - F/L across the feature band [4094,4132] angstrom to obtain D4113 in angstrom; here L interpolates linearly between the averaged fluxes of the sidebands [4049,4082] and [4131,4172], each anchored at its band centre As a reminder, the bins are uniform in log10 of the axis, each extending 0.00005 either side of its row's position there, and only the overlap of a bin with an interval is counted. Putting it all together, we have 1.91 angstrom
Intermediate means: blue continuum 47.8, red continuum 47.3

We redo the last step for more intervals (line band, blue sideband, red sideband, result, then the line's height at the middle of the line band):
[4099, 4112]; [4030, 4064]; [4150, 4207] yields 2.3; 49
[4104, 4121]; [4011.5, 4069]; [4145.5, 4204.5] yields 1.5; 48.5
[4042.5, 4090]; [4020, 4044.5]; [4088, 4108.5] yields -1.8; 46.1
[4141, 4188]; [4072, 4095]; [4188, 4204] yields -0.7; 47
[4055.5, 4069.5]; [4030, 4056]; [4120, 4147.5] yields 0.5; 49.7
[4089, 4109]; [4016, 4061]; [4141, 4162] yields 2.9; 48.2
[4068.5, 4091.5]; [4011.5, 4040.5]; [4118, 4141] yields 0.7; 49.1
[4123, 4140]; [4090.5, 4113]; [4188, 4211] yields -1.5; 42.8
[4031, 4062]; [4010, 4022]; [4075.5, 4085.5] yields -1.1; 48.5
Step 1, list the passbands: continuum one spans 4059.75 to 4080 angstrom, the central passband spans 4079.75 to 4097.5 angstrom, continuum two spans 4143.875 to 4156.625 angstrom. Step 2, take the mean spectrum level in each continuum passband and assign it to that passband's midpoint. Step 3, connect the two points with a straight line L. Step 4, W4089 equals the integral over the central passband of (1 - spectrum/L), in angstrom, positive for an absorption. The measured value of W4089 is 0.61 angstrom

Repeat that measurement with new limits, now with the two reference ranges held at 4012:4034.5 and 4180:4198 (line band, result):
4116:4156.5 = 0.4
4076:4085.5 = 0.2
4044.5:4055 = 0.3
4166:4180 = 0.4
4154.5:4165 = -0.1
